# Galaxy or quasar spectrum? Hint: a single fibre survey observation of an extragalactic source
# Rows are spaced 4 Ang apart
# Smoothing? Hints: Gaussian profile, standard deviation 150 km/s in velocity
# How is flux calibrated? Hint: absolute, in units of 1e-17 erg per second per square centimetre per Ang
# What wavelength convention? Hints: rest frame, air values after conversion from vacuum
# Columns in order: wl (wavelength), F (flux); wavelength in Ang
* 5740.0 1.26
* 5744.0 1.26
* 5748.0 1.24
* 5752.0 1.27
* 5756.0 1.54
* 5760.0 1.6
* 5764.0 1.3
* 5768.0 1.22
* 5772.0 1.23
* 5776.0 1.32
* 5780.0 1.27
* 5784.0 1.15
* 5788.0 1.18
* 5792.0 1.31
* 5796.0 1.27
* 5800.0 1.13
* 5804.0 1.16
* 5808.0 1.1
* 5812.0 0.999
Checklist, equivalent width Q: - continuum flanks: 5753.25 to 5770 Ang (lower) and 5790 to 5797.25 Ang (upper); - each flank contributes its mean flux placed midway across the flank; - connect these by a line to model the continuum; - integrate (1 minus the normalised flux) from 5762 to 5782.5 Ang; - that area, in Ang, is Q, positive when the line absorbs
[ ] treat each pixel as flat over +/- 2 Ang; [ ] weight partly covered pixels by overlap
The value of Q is 1.6 Ang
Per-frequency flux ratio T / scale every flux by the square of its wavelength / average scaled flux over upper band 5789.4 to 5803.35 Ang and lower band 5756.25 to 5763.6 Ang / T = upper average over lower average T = 0.8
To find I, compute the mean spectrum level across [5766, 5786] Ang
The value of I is 1.24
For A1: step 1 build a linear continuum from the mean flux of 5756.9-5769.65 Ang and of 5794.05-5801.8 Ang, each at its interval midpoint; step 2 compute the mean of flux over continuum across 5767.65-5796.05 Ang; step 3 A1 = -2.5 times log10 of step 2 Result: 0.04 mag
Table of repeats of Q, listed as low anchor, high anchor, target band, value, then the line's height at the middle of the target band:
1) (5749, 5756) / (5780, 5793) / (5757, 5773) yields -0.7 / 1.3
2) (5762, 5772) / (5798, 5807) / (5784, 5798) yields -0.7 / 1.18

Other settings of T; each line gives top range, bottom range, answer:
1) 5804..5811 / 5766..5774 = 0.91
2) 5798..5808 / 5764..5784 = 0.92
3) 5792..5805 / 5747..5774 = 0.91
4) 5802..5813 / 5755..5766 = 0.75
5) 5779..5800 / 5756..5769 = 0.88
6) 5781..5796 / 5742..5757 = 0.95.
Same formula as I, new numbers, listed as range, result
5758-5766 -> 1.45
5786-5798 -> 1.25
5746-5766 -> 1.39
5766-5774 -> 1.23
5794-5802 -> 1.2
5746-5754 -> 1.25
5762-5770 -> 1.26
